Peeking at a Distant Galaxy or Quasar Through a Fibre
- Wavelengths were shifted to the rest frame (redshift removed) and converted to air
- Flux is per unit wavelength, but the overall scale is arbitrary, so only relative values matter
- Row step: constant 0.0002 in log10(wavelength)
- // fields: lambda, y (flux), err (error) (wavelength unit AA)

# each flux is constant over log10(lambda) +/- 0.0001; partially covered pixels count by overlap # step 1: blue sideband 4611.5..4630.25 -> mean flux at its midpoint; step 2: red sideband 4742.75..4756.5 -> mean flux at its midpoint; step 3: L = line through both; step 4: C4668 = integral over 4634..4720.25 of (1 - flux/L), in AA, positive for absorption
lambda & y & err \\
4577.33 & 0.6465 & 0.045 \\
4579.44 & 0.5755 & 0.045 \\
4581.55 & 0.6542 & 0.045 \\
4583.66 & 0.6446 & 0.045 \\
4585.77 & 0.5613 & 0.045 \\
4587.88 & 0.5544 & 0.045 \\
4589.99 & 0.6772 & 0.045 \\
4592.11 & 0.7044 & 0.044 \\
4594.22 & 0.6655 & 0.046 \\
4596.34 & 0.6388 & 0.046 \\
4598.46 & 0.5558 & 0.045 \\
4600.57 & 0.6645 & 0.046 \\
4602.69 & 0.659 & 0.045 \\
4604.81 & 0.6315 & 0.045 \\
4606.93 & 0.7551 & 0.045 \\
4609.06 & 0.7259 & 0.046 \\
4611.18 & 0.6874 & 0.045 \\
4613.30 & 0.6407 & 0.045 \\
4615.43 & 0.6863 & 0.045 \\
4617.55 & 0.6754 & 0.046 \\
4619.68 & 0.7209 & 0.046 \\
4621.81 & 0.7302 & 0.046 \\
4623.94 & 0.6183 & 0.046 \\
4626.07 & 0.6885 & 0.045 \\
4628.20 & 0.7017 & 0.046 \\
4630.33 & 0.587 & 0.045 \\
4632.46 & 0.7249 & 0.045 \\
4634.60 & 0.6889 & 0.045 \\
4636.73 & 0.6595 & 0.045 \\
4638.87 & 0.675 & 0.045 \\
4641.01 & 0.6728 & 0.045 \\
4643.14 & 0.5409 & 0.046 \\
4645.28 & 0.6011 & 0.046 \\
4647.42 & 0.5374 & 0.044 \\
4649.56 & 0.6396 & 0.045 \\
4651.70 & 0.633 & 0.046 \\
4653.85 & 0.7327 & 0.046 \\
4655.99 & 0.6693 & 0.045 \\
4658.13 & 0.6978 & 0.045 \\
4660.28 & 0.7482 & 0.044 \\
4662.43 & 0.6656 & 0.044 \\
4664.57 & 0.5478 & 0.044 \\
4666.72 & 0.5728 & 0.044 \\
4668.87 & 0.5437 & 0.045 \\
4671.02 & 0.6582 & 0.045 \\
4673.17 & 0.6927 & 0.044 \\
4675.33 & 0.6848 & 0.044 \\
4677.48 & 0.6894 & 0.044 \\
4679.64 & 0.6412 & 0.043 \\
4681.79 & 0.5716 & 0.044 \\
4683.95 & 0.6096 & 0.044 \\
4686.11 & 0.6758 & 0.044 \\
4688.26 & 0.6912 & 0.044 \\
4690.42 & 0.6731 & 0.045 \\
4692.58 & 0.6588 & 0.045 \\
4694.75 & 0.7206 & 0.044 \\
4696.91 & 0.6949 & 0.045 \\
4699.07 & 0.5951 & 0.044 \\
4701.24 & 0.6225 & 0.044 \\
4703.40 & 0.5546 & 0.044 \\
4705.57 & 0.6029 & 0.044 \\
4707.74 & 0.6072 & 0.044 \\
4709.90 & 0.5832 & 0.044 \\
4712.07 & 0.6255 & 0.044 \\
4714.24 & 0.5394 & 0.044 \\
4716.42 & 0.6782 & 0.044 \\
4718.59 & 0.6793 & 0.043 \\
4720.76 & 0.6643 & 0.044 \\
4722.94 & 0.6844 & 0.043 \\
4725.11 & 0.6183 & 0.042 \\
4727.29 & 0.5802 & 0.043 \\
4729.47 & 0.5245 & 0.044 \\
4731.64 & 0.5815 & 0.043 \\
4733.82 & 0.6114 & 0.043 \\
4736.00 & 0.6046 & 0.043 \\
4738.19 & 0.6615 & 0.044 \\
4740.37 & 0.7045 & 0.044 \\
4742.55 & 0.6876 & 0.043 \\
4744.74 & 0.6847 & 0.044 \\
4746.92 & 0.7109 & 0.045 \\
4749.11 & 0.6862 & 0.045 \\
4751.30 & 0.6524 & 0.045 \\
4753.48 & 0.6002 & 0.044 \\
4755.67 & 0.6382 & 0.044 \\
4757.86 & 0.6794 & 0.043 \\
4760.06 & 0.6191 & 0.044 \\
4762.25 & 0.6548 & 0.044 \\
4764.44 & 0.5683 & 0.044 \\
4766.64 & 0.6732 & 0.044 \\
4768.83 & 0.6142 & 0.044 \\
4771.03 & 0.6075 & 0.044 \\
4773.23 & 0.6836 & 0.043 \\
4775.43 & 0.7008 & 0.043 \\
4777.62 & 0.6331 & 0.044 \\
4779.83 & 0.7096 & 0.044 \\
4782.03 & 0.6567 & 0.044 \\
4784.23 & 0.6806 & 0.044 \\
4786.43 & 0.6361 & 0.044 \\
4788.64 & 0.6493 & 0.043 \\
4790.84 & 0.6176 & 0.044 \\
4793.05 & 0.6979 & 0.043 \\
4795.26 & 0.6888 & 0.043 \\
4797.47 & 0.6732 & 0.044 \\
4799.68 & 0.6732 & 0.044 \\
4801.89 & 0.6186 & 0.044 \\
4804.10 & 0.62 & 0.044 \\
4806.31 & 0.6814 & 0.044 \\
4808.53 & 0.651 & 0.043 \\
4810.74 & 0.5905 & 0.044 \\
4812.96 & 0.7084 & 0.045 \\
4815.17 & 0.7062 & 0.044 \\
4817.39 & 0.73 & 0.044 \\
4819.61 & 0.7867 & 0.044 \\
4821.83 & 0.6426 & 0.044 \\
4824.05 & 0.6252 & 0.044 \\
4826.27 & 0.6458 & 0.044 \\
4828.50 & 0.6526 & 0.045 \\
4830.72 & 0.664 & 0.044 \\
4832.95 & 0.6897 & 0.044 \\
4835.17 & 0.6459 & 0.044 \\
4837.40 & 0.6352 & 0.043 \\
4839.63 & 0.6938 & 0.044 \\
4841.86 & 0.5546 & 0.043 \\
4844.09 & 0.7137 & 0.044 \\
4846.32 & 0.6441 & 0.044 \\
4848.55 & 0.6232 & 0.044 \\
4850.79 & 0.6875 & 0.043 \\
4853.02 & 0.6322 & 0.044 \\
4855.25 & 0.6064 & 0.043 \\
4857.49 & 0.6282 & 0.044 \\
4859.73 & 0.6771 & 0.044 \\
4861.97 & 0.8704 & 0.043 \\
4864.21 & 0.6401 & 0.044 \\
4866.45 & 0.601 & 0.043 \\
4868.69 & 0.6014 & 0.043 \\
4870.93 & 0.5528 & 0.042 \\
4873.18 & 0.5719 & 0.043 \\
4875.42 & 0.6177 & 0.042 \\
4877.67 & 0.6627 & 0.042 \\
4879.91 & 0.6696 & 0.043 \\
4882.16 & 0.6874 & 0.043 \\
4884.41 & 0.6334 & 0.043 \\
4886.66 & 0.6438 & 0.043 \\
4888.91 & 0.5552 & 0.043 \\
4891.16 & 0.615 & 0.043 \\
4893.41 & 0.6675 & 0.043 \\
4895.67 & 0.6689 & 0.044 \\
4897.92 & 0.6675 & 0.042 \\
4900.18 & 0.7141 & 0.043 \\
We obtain 4.2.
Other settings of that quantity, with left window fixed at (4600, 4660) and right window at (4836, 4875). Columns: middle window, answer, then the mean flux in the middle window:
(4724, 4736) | 1.3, 0.586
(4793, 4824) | -1.3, 0.674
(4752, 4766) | 0.5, 0.629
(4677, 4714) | 1.5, 0.633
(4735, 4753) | -0.5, 0.672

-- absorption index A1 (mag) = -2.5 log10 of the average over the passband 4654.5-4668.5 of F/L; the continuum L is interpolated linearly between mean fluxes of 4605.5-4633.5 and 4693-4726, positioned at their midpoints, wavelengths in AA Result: 0.02 mag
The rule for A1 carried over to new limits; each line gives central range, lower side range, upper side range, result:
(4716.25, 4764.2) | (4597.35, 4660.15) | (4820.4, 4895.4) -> 0.02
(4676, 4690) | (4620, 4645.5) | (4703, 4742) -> -0.02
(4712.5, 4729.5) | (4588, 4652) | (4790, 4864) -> 0.06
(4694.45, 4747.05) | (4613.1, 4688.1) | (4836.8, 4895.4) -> 0.03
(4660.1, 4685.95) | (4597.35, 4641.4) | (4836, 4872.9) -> 0.06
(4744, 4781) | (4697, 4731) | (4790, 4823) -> -0.02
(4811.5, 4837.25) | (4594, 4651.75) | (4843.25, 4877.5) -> -0.05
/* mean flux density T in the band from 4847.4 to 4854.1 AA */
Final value 0.648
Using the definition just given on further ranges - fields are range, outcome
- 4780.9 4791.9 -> 0.649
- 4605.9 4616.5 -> 0.699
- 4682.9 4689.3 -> 0.66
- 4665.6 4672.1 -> 0.591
